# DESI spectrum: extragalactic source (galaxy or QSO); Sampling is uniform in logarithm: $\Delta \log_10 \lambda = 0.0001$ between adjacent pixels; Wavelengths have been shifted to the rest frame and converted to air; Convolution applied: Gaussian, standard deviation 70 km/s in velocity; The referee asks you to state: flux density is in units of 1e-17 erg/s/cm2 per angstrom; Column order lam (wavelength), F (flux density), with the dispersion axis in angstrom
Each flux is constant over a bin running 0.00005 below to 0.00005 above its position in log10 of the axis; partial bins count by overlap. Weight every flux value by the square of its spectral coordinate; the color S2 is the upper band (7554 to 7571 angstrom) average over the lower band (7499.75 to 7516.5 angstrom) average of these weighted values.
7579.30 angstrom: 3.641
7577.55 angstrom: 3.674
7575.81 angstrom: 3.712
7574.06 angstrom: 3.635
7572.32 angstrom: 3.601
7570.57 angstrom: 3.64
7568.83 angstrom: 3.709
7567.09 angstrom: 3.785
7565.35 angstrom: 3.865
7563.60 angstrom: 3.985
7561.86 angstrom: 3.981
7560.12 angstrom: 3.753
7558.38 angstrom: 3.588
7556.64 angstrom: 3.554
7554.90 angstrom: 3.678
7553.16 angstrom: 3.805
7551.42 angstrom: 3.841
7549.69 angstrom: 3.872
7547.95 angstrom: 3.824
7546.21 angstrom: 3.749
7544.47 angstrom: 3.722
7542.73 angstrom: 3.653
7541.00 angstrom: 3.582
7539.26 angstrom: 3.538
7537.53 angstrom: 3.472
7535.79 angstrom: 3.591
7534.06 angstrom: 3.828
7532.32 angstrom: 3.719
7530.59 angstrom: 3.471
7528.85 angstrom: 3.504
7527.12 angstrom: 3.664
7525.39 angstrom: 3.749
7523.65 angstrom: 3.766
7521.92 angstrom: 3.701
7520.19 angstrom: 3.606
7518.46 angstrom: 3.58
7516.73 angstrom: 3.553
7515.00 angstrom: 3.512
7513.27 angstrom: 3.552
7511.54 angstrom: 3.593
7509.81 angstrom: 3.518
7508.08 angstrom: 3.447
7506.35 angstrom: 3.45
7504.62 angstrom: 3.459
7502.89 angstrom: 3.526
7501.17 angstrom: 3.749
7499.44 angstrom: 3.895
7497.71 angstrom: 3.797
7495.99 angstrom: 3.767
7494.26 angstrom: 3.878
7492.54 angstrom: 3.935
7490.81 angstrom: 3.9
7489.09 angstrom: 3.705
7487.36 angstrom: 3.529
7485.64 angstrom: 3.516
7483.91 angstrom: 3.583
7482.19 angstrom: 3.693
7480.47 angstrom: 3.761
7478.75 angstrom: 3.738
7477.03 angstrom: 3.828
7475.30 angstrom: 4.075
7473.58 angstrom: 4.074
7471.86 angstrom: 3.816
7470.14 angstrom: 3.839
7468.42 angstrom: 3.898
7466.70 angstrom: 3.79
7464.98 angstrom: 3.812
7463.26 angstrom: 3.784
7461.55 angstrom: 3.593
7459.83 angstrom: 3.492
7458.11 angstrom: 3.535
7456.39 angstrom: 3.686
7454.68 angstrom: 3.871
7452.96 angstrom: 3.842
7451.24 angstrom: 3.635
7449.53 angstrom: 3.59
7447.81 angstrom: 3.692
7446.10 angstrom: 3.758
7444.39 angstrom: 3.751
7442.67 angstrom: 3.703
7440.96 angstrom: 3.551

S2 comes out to 1.1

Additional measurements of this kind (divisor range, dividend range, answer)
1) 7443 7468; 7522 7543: 1.00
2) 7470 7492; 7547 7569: 1.03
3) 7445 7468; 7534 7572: 1.03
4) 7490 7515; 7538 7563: 1.03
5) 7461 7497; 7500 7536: 0.96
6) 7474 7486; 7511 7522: 0.96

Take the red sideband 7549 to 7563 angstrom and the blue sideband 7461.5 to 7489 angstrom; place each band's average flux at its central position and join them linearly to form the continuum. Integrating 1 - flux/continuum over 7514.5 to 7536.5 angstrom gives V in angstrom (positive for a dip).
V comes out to 0.77 angstrom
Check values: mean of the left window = 3.77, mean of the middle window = 3.64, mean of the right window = 3.76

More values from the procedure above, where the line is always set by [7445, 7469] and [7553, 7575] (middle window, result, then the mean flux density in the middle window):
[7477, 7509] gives 0.3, 3.69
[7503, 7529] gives 1.0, 3.58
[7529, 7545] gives 0.5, 3.61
